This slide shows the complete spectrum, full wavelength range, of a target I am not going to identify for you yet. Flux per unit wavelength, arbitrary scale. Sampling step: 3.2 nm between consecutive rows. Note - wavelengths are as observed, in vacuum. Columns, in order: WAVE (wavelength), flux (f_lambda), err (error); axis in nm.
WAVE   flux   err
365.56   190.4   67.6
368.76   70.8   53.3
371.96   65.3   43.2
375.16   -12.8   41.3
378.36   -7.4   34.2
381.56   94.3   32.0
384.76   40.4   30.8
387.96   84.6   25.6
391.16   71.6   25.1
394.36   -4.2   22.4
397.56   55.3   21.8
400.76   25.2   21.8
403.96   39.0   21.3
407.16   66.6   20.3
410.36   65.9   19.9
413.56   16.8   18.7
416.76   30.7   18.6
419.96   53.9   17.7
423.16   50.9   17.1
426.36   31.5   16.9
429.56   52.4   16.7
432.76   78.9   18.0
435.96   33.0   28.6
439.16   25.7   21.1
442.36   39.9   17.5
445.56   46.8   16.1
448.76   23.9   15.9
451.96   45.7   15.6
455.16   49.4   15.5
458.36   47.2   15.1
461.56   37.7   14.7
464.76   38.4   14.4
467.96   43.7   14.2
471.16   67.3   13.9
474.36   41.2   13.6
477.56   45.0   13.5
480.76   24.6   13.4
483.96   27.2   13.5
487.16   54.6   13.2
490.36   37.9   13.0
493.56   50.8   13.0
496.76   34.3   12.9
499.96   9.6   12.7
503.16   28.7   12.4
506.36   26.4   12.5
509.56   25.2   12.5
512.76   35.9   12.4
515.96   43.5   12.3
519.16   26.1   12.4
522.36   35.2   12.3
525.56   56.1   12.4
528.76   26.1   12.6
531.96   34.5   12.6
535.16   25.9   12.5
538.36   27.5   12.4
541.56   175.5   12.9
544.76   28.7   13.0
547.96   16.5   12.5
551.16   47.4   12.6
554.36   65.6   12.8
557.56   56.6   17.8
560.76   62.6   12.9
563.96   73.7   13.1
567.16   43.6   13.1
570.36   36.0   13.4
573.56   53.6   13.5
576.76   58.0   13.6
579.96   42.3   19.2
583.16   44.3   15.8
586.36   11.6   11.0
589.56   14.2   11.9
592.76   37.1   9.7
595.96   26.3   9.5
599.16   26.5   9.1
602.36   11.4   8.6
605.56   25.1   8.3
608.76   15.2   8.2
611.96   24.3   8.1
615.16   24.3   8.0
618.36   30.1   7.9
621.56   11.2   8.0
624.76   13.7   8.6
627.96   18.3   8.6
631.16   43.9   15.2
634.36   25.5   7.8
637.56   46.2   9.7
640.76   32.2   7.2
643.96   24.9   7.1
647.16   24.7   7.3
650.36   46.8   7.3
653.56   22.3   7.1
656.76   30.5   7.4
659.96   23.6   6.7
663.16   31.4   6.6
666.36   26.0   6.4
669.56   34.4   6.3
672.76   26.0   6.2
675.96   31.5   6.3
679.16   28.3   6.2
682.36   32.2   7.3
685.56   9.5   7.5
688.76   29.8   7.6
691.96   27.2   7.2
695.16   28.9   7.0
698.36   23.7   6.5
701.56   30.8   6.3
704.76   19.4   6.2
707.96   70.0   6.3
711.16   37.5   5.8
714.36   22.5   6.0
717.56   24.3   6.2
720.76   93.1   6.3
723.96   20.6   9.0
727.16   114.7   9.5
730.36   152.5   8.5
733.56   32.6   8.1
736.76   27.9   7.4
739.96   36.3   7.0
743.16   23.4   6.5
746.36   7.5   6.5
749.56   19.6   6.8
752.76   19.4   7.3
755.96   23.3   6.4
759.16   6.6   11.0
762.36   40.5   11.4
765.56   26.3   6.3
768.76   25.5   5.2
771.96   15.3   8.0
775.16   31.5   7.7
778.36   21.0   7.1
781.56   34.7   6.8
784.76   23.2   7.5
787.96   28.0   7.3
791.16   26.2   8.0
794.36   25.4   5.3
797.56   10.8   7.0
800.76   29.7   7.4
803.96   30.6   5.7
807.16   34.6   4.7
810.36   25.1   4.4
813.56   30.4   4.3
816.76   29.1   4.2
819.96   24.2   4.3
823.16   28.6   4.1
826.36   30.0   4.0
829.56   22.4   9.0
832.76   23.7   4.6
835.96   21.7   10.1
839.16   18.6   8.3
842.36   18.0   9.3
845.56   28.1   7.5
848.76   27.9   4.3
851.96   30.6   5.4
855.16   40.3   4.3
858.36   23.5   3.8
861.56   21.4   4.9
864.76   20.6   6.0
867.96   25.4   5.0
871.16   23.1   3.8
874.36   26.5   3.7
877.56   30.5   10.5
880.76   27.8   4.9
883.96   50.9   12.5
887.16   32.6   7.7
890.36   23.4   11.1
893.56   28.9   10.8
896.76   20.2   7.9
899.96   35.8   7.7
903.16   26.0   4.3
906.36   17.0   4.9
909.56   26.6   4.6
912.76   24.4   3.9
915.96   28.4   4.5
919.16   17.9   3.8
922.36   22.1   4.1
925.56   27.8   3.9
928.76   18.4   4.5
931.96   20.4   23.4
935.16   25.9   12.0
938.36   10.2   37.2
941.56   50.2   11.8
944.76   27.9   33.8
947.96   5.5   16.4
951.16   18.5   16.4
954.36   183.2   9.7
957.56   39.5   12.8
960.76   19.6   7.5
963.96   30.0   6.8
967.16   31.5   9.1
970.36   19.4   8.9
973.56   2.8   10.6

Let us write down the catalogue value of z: 0.455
